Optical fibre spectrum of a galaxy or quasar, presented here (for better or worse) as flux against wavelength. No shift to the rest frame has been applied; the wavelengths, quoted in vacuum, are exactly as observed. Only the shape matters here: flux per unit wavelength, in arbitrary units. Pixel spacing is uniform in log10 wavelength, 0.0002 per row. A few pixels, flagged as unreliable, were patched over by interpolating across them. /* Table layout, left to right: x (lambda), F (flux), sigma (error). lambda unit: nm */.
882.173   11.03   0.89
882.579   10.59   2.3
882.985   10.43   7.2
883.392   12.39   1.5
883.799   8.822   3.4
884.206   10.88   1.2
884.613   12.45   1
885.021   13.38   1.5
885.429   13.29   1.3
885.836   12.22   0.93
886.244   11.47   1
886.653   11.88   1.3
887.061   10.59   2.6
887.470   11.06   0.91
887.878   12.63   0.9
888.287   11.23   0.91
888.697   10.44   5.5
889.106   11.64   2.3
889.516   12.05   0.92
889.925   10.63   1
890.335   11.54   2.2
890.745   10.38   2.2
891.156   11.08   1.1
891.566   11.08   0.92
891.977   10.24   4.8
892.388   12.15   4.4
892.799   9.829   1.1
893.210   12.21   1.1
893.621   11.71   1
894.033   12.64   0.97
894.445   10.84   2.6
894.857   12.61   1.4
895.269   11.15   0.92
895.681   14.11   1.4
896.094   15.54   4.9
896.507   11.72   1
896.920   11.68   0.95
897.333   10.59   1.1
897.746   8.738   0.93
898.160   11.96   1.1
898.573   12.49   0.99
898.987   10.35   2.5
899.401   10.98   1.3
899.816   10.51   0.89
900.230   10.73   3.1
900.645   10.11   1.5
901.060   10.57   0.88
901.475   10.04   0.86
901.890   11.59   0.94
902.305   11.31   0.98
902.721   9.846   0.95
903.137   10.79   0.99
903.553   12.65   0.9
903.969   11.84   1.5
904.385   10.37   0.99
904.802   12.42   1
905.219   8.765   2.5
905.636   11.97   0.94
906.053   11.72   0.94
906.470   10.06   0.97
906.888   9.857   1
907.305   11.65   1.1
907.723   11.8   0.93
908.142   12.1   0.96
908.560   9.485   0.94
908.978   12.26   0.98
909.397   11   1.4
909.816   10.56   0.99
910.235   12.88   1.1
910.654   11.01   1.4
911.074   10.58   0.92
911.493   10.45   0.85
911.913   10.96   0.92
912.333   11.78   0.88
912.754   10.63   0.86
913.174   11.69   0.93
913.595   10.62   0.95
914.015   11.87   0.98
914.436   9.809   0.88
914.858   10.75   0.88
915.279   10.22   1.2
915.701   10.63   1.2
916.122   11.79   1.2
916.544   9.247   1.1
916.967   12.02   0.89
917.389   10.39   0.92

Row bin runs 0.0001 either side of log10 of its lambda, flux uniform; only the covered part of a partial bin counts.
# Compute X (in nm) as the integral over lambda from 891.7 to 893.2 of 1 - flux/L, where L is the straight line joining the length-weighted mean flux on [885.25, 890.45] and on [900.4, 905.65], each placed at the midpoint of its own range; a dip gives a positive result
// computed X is 0.06 nm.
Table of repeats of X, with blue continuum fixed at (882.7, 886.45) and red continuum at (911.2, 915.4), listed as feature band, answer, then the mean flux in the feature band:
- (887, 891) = 0.110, 11.2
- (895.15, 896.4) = -0.248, 13.6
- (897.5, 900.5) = 0.127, 10.8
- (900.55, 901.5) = 0.079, 10.3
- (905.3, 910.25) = -0.051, 11.2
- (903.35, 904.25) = -0.076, 12.1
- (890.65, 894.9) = 0.049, 11.3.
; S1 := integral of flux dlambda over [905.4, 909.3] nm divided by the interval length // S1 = 11.2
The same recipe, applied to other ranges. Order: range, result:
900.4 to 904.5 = 10.9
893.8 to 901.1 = 11.5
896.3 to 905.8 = 11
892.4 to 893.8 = 11.4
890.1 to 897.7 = 11.7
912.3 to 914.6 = 11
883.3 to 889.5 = 11.6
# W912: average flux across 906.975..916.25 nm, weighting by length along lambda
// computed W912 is 11.1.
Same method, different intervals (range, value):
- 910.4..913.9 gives 11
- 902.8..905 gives 11.5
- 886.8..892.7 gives 11.2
